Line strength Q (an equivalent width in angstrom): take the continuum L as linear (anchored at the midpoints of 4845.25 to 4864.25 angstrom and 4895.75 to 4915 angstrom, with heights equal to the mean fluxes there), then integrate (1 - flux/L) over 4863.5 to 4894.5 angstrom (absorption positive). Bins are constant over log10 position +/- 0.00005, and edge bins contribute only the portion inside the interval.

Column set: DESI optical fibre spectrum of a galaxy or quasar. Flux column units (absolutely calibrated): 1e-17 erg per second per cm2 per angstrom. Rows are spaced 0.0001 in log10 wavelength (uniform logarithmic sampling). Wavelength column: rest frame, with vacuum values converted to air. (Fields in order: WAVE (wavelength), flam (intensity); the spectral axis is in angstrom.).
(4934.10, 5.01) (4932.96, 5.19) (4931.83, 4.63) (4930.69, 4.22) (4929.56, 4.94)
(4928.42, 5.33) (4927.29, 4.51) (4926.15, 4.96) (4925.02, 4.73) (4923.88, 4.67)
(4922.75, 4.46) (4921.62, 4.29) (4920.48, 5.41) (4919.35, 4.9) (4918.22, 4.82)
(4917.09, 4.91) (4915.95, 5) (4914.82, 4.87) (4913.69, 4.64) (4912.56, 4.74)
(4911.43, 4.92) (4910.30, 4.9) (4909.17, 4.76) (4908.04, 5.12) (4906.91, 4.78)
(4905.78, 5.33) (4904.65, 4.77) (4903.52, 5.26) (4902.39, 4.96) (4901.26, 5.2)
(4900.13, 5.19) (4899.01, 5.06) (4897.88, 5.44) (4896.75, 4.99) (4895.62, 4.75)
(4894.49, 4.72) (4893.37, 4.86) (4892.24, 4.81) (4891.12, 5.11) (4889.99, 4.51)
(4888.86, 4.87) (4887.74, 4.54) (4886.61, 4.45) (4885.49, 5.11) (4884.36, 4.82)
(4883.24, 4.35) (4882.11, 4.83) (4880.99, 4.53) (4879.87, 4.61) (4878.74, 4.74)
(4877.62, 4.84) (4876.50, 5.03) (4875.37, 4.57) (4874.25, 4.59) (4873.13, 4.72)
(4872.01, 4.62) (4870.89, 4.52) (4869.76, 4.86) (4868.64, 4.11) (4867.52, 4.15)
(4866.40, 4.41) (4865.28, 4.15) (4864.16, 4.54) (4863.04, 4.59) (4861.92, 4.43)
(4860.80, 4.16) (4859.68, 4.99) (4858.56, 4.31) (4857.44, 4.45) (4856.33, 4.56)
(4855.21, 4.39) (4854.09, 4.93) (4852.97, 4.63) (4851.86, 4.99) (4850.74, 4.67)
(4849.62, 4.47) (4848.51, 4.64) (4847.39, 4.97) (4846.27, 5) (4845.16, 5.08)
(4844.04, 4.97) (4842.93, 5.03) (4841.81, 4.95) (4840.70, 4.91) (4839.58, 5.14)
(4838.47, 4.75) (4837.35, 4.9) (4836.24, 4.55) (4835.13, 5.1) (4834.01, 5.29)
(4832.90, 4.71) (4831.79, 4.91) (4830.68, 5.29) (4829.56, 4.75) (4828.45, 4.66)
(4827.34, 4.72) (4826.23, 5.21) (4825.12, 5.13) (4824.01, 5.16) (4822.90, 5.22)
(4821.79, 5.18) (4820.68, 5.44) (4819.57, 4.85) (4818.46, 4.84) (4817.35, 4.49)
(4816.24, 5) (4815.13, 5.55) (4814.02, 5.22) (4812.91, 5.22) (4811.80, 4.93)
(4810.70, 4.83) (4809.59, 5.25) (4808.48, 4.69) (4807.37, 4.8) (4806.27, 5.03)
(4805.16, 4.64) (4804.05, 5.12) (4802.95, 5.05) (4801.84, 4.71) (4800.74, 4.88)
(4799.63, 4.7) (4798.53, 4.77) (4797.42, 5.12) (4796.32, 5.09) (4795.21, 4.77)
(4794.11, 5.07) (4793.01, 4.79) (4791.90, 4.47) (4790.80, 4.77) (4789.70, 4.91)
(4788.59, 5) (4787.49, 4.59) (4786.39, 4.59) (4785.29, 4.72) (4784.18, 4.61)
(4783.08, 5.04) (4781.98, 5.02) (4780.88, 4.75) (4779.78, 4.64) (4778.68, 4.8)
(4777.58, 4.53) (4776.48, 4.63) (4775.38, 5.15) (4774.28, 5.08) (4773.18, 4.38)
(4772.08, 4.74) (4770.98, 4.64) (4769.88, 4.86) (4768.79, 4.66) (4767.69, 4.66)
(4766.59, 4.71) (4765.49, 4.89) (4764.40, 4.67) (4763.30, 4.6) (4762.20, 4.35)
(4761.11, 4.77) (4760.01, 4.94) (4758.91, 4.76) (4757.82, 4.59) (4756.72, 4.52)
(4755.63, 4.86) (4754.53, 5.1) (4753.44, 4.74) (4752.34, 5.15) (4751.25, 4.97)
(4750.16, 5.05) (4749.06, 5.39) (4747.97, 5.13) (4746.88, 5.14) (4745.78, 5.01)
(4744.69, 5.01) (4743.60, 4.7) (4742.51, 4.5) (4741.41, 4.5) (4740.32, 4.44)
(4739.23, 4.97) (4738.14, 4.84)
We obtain 1.1 angstrom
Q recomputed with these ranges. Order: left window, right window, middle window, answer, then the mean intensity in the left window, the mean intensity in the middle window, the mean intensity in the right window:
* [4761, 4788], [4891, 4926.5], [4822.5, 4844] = -0.7 angstrom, 4.72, 4.97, 4.91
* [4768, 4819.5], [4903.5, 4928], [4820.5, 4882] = 1.1 angstrom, 4.85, 4.76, 4.85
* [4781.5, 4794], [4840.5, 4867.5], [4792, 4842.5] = -2.5 angstrom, 4.78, 4.96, 4.66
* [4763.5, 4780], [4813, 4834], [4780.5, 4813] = 0.1 angstrom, 4.74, 4.86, 5.03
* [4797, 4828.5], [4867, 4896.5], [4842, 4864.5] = 0.5 angstrom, 4.98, 4.7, 4.68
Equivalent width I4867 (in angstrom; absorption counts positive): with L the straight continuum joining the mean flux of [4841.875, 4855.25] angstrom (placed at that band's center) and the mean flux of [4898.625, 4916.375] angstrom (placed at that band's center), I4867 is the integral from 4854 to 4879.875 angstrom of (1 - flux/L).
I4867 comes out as 1.8 angstrom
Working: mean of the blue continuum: 4.83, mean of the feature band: 4.54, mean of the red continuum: 4.97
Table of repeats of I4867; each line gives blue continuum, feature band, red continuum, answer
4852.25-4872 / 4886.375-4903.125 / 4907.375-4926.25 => -0.8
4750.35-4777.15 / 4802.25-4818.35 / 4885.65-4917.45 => -0.5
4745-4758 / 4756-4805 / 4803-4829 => 2.2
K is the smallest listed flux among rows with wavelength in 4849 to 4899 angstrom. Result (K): 4.11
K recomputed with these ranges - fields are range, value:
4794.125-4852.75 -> 4.47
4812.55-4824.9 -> 4.49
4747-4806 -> 4.35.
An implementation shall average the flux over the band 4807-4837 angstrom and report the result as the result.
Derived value 5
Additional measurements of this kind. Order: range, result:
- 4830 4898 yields 4.73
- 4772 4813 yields 4.84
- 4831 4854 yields 4.89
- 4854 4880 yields 4.54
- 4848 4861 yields 4.61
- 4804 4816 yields 5.02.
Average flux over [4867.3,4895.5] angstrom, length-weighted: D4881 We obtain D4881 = 4.68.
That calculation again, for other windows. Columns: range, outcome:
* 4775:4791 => 4.78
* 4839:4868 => 4.68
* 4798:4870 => 4.83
